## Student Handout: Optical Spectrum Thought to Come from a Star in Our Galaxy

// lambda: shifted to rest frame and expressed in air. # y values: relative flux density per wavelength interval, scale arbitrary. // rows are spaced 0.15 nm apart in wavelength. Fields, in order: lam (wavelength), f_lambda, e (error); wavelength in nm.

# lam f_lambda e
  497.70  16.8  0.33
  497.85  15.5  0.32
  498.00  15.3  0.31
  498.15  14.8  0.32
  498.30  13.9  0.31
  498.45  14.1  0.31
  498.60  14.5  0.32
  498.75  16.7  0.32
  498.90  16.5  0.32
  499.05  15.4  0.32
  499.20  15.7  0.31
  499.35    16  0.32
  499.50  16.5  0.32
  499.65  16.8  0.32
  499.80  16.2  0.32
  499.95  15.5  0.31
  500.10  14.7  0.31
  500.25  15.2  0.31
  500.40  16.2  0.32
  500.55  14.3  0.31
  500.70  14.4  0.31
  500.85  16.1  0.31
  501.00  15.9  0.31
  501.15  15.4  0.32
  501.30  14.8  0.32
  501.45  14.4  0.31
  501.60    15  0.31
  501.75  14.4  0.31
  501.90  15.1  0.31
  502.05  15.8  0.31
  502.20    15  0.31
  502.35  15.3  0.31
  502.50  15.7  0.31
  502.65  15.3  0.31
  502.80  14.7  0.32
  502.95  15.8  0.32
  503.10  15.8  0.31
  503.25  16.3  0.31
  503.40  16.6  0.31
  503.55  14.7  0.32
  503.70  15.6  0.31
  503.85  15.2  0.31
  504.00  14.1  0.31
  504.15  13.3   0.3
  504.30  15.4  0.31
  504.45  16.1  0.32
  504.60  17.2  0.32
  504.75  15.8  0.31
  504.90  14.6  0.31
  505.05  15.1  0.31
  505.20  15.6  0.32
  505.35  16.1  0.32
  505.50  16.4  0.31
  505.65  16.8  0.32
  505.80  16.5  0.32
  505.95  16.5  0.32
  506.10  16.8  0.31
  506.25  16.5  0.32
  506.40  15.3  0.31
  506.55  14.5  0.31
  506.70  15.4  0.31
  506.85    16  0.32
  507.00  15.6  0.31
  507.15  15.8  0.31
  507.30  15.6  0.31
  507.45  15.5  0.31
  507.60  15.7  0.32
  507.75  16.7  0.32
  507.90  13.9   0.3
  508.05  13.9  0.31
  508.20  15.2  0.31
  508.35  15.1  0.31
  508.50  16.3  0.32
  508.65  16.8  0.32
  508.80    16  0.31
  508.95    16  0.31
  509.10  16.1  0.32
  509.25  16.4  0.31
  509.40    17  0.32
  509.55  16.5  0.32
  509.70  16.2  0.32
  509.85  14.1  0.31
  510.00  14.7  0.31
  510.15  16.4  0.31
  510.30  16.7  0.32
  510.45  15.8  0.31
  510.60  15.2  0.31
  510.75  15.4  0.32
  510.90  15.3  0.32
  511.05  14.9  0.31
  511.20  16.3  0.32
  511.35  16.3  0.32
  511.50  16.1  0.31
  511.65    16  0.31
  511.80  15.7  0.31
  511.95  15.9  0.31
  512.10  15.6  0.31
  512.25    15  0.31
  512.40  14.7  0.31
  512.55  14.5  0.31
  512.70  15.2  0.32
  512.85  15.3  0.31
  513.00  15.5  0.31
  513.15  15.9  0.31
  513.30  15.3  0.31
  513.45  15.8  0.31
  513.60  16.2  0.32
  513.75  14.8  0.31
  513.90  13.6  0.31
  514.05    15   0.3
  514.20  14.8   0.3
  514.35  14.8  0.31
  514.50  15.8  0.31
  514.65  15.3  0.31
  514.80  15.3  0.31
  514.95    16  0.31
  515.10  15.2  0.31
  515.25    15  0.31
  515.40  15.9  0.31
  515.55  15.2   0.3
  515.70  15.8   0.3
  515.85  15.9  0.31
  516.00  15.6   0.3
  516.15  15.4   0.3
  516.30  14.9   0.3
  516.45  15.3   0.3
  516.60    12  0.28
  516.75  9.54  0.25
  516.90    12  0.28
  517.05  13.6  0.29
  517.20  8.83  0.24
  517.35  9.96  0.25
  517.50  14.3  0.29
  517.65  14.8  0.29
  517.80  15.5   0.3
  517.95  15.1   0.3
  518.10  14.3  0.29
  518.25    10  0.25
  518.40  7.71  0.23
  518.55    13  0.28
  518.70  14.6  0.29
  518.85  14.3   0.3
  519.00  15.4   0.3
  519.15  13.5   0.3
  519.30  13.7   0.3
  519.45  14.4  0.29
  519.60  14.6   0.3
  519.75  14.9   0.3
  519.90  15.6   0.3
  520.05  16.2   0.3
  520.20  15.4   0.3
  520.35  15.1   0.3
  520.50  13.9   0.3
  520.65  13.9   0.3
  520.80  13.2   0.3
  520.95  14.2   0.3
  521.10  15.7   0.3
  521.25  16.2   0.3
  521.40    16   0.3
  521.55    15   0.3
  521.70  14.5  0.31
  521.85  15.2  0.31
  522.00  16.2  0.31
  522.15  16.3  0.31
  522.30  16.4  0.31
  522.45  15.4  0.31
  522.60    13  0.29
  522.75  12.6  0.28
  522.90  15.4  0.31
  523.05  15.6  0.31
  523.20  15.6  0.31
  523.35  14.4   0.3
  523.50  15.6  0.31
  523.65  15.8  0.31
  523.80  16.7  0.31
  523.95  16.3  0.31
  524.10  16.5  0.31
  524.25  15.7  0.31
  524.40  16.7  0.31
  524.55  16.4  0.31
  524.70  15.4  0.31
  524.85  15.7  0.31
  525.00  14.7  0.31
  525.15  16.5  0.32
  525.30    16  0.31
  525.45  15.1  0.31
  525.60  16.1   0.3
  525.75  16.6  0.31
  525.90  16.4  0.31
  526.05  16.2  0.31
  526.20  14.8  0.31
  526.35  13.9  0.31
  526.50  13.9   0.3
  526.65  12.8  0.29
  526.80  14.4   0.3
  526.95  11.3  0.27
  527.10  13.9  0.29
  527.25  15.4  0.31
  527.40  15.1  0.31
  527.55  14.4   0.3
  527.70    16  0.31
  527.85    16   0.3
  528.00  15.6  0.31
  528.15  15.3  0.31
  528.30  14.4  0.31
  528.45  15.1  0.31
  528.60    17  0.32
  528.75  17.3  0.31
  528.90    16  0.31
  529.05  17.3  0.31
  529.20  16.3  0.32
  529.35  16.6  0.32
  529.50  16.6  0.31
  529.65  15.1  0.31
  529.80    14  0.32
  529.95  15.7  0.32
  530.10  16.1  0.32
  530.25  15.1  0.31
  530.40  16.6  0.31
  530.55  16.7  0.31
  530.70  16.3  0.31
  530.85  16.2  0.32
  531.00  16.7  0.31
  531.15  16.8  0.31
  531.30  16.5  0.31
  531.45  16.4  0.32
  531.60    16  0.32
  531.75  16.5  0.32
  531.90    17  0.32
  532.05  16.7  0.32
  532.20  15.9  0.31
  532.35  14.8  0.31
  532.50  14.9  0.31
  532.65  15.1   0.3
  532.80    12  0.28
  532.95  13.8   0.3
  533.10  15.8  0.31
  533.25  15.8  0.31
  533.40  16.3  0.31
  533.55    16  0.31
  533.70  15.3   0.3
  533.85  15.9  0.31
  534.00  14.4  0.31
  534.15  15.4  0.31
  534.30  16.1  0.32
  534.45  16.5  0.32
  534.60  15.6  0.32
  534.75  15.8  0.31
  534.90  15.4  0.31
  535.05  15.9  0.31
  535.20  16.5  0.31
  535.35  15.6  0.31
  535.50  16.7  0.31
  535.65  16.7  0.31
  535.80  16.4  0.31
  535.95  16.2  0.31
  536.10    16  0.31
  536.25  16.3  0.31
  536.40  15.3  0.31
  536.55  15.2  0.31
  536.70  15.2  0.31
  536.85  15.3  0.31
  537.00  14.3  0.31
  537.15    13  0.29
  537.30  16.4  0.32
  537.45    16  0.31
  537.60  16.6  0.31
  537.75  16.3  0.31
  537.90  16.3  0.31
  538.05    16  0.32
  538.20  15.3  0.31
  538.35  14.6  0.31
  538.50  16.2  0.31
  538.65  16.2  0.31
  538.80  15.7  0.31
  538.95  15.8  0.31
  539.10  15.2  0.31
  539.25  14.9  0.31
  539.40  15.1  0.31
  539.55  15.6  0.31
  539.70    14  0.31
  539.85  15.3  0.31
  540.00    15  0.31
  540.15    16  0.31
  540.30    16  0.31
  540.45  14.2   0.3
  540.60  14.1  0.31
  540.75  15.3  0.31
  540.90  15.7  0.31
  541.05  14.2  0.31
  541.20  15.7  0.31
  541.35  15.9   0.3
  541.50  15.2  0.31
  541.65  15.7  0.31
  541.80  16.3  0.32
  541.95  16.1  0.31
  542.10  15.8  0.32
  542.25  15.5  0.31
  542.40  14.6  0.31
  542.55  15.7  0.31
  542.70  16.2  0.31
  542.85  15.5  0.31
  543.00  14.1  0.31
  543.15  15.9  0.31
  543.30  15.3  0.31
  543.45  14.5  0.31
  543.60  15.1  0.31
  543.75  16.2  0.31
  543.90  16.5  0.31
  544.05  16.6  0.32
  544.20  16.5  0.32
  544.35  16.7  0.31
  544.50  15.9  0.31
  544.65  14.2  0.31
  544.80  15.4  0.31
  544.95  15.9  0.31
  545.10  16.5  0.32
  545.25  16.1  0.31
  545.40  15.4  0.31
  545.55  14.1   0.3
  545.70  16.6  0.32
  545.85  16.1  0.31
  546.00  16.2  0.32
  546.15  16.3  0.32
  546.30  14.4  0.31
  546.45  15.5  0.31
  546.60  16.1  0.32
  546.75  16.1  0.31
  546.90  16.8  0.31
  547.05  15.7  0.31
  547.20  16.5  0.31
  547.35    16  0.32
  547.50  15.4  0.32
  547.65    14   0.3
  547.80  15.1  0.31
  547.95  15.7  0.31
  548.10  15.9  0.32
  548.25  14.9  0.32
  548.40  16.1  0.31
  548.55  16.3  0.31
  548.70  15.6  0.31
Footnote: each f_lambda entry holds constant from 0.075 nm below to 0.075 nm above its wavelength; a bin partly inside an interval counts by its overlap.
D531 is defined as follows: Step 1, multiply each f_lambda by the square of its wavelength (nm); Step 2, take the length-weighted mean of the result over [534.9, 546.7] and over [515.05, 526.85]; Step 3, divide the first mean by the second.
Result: 1.14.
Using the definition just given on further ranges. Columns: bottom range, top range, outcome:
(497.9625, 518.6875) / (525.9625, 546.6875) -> 1.14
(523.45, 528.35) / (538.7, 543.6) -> 1.06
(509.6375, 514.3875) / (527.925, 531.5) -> 1.12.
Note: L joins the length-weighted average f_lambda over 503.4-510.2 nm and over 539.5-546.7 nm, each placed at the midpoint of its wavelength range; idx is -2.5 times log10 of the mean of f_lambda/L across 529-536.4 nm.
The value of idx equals -0.02 mag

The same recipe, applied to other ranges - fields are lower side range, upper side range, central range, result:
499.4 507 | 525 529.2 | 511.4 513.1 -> 0.00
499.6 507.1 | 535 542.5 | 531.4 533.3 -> 0.01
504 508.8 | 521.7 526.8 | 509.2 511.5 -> -0.01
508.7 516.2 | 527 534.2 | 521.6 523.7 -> 0.04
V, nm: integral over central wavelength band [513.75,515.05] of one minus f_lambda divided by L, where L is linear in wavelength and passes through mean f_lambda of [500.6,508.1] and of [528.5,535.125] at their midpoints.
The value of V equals 0.047 nm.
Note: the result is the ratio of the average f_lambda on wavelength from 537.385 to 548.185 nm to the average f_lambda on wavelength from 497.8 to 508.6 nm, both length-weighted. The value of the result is 1.0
